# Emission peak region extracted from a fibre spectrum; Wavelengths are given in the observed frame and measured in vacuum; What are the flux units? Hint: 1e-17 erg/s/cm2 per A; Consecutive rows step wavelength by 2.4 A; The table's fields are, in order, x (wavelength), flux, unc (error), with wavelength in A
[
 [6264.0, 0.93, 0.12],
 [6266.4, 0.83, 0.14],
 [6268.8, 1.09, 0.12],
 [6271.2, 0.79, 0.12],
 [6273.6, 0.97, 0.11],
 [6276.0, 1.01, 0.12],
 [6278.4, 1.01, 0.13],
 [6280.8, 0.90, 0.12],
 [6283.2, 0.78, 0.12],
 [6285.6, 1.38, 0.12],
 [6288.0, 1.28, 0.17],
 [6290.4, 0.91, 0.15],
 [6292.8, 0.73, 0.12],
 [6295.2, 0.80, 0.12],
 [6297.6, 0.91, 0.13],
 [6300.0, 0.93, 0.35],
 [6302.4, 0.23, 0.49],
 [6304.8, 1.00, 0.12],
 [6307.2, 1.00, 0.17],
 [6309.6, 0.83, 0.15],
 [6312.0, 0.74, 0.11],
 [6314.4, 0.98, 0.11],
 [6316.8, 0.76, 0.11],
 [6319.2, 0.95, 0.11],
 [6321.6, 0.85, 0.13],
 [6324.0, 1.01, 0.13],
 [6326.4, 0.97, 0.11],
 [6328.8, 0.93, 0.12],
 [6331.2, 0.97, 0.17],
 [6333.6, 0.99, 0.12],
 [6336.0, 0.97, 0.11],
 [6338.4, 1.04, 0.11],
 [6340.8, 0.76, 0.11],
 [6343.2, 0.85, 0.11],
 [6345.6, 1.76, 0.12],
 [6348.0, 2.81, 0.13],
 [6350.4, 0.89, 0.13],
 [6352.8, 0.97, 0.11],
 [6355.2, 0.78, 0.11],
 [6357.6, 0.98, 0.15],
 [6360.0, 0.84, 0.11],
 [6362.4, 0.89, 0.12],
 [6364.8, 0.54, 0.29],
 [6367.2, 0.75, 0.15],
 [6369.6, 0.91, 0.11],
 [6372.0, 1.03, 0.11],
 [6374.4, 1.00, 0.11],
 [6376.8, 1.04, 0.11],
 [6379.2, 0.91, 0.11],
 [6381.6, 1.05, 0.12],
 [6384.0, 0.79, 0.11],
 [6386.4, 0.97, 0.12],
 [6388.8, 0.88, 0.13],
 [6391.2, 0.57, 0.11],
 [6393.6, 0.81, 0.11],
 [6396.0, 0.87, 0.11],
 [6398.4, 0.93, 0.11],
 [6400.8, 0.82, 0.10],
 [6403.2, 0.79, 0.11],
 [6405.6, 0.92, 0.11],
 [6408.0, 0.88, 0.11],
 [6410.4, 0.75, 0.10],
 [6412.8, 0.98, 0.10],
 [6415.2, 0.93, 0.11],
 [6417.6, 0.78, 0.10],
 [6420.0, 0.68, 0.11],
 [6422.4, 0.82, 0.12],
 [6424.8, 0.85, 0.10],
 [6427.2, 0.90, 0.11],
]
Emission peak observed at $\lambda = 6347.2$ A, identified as [O III]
